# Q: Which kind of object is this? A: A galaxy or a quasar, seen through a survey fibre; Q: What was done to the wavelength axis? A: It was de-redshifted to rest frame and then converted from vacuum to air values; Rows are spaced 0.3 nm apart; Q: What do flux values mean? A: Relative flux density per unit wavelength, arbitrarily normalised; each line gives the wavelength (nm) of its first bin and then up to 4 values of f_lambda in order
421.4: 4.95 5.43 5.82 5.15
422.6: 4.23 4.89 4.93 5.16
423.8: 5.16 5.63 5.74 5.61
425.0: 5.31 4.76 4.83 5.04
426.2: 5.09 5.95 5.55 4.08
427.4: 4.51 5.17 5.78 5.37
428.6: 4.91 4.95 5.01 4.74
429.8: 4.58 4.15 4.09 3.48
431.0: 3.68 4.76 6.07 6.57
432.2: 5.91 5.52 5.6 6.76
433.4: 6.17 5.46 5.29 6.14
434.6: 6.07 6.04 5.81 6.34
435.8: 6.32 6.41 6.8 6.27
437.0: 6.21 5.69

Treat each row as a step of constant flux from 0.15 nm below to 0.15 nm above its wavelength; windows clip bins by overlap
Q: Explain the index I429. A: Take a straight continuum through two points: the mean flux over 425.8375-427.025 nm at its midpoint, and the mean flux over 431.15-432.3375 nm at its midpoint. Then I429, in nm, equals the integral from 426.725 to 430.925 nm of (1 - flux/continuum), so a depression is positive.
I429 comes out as 0.64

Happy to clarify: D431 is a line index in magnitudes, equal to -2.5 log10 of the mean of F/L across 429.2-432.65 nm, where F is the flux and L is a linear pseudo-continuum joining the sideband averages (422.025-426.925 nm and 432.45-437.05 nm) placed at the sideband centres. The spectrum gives 0.18 mag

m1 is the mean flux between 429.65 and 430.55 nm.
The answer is 4.27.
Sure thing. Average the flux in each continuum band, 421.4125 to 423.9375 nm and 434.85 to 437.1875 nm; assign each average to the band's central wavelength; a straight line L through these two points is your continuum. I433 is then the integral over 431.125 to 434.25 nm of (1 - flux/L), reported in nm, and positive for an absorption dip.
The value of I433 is 0.09 nm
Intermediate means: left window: 5.09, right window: 6.28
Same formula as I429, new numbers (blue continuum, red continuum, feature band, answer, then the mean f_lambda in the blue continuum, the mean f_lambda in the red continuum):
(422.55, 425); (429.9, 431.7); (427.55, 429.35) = -0.222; 5.22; 4.33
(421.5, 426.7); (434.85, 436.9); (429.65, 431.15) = 0.465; 5.22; 6.29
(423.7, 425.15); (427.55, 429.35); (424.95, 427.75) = 0.179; 5.5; 5.2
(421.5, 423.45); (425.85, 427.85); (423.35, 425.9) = -0.098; 5.08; 5.06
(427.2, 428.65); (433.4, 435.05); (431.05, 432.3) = -0.023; 5.13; 5.83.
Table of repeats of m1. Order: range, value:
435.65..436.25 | 6.36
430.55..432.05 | 4.91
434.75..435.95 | 6.13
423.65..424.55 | 5.51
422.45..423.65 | 4.8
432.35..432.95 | 5.56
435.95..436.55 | 6.6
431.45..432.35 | 6.18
